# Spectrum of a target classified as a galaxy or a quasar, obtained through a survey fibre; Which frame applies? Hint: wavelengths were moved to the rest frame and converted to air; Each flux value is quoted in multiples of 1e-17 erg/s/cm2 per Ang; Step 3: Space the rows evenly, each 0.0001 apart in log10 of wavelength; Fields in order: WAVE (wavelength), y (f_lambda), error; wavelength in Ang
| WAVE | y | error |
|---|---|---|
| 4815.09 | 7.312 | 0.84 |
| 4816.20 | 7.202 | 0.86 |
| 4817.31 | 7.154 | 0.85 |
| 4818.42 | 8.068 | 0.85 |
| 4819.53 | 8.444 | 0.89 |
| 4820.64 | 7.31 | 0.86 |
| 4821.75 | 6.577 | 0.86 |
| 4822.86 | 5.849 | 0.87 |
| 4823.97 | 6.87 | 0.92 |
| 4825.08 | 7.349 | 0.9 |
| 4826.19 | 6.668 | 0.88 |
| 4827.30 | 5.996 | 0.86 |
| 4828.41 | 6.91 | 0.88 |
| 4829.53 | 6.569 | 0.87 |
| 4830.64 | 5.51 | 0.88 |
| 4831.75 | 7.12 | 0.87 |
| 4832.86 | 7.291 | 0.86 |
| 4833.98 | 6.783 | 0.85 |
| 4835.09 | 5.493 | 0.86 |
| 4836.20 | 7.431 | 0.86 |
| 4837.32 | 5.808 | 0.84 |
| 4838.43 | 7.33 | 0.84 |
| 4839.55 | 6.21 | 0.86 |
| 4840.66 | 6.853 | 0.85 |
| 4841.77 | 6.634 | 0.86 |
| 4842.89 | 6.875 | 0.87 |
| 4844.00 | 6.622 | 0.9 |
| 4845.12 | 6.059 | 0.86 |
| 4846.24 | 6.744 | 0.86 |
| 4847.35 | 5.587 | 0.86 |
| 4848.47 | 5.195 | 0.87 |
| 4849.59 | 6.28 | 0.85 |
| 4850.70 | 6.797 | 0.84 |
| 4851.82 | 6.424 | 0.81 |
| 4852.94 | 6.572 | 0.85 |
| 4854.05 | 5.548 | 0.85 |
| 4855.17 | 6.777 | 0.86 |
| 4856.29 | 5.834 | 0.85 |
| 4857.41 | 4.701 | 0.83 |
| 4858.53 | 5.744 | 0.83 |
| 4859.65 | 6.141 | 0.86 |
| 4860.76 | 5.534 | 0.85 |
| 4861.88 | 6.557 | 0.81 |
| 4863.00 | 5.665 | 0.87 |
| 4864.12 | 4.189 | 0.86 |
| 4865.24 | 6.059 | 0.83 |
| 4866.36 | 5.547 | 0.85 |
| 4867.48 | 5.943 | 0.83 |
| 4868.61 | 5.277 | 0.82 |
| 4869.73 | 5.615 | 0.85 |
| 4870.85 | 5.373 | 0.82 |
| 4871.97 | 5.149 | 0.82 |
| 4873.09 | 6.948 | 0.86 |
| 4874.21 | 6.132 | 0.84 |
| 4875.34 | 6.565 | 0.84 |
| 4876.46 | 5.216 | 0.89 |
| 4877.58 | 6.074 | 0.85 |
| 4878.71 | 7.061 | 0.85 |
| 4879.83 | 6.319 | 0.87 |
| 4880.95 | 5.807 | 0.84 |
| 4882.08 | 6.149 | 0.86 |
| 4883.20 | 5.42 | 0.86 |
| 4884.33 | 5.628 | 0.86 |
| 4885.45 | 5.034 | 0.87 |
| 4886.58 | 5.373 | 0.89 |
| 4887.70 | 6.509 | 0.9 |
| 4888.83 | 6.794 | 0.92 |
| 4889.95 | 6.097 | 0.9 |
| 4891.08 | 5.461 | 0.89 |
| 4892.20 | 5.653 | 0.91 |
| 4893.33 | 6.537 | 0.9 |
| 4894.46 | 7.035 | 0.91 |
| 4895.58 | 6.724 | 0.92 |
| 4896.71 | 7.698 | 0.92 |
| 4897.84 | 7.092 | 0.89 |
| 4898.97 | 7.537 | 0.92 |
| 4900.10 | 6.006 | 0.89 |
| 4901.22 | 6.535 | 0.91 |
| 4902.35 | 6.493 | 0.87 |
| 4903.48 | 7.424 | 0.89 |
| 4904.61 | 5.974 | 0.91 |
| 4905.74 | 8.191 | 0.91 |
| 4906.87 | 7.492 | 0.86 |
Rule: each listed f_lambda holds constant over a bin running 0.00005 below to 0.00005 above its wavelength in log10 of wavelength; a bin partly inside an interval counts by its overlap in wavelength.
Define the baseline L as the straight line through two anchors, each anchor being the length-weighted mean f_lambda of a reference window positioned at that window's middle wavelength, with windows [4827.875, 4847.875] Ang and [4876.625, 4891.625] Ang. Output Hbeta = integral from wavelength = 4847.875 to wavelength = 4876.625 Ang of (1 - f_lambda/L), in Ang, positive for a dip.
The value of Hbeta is 1.8 Ang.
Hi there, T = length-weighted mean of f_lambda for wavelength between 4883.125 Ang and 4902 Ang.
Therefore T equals 6.33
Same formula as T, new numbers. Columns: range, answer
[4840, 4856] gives 6.35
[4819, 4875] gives 6.26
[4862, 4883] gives 5.85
